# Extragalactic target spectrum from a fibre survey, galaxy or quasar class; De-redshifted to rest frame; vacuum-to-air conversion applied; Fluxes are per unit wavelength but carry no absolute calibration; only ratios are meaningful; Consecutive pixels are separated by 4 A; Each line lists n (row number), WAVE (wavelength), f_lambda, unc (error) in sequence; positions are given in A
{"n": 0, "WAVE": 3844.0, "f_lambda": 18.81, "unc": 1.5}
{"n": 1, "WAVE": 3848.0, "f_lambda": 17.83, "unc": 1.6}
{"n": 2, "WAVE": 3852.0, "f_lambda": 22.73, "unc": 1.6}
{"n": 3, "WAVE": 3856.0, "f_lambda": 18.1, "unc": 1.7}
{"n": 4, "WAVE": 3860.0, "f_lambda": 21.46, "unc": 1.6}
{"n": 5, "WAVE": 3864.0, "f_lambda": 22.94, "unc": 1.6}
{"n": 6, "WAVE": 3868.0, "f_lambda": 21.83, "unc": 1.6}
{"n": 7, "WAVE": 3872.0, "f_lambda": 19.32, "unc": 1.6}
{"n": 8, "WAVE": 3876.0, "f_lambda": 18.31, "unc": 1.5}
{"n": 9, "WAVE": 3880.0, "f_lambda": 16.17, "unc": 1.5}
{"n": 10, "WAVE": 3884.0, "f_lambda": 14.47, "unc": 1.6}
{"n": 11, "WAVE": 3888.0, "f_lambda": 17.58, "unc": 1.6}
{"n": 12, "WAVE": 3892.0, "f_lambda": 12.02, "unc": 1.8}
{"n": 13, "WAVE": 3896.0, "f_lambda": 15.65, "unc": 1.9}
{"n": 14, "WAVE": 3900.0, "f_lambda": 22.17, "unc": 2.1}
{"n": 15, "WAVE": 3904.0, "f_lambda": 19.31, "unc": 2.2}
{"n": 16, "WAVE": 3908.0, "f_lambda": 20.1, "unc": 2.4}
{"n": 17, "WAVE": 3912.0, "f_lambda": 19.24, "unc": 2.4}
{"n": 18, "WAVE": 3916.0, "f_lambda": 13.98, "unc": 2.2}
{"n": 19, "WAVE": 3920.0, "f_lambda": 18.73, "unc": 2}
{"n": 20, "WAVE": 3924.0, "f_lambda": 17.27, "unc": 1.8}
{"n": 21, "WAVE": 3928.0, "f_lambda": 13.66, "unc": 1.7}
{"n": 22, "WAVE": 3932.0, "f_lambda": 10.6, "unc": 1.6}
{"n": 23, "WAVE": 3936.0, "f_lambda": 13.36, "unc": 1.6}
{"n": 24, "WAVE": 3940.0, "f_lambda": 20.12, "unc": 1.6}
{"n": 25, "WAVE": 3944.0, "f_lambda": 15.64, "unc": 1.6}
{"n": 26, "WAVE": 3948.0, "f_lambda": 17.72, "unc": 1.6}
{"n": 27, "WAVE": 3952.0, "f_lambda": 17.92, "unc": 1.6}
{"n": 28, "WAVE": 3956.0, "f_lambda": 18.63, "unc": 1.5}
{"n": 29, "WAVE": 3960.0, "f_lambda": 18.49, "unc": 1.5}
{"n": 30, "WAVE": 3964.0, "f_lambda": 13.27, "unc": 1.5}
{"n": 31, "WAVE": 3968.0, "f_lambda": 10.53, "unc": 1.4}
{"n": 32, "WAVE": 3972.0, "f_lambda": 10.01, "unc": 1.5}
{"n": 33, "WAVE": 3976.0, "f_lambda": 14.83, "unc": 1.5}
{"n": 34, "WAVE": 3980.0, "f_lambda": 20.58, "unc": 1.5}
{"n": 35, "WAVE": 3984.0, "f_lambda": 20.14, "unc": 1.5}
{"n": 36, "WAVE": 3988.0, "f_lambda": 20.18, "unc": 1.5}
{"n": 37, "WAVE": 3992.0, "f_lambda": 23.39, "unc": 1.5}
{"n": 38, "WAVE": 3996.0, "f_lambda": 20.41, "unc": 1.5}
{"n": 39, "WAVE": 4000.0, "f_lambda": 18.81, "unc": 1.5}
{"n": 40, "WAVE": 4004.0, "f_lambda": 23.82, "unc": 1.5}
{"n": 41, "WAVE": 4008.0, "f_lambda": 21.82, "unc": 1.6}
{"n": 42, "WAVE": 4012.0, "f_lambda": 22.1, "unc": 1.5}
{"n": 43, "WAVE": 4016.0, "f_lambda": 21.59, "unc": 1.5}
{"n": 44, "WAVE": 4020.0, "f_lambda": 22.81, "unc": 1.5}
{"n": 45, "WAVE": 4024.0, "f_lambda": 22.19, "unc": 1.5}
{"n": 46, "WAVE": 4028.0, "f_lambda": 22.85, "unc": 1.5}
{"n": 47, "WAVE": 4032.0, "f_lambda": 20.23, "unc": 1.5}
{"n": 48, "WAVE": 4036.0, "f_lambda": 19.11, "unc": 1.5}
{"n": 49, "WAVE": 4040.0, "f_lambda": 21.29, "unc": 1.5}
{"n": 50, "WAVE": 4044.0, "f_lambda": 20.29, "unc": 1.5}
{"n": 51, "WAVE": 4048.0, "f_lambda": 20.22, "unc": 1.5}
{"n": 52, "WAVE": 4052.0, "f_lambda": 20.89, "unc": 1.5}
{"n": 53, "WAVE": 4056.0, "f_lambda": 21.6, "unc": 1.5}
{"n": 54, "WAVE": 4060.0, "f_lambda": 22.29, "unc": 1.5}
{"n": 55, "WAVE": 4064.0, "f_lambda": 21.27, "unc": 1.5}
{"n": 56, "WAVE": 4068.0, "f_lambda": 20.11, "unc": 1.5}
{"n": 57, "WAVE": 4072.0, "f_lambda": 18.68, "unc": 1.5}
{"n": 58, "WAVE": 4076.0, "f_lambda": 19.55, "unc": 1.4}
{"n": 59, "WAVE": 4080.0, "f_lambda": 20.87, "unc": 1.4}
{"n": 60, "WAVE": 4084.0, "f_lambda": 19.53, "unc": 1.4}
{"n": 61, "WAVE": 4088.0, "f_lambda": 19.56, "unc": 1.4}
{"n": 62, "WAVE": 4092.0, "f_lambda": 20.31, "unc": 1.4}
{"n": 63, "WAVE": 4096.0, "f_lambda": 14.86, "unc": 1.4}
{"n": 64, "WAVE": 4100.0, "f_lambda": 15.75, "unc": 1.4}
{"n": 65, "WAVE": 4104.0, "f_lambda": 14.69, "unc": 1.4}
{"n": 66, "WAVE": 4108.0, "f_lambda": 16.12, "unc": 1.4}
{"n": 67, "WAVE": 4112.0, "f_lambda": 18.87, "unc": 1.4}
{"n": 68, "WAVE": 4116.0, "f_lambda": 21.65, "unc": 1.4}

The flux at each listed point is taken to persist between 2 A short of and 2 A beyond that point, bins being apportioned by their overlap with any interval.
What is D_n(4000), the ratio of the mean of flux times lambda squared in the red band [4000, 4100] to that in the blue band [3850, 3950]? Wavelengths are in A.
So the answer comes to 1.3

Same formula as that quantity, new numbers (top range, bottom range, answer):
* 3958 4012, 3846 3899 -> 1.06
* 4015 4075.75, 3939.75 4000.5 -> 1.25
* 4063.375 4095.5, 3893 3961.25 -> 1.24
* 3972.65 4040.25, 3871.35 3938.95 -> 1.32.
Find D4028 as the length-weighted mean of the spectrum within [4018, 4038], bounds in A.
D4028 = 21.4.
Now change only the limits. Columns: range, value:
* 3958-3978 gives 13.4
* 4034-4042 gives 20.2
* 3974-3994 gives 19.8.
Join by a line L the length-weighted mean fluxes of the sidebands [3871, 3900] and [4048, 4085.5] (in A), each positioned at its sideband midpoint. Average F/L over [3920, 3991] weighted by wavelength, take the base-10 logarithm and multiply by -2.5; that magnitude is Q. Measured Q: 0.12 mag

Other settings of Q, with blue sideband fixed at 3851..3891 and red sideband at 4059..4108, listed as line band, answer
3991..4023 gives -0.16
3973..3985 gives 0.07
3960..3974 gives 0.47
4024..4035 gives -0.14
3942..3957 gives 0.09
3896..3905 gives -0.04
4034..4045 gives -0.08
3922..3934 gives 0.34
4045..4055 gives -0.10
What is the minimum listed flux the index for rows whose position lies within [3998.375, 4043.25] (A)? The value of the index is 18.81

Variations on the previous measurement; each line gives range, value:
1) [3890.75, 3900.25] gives 12.02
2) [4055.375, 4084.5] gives 18.68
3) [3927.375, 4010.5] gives 10.01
